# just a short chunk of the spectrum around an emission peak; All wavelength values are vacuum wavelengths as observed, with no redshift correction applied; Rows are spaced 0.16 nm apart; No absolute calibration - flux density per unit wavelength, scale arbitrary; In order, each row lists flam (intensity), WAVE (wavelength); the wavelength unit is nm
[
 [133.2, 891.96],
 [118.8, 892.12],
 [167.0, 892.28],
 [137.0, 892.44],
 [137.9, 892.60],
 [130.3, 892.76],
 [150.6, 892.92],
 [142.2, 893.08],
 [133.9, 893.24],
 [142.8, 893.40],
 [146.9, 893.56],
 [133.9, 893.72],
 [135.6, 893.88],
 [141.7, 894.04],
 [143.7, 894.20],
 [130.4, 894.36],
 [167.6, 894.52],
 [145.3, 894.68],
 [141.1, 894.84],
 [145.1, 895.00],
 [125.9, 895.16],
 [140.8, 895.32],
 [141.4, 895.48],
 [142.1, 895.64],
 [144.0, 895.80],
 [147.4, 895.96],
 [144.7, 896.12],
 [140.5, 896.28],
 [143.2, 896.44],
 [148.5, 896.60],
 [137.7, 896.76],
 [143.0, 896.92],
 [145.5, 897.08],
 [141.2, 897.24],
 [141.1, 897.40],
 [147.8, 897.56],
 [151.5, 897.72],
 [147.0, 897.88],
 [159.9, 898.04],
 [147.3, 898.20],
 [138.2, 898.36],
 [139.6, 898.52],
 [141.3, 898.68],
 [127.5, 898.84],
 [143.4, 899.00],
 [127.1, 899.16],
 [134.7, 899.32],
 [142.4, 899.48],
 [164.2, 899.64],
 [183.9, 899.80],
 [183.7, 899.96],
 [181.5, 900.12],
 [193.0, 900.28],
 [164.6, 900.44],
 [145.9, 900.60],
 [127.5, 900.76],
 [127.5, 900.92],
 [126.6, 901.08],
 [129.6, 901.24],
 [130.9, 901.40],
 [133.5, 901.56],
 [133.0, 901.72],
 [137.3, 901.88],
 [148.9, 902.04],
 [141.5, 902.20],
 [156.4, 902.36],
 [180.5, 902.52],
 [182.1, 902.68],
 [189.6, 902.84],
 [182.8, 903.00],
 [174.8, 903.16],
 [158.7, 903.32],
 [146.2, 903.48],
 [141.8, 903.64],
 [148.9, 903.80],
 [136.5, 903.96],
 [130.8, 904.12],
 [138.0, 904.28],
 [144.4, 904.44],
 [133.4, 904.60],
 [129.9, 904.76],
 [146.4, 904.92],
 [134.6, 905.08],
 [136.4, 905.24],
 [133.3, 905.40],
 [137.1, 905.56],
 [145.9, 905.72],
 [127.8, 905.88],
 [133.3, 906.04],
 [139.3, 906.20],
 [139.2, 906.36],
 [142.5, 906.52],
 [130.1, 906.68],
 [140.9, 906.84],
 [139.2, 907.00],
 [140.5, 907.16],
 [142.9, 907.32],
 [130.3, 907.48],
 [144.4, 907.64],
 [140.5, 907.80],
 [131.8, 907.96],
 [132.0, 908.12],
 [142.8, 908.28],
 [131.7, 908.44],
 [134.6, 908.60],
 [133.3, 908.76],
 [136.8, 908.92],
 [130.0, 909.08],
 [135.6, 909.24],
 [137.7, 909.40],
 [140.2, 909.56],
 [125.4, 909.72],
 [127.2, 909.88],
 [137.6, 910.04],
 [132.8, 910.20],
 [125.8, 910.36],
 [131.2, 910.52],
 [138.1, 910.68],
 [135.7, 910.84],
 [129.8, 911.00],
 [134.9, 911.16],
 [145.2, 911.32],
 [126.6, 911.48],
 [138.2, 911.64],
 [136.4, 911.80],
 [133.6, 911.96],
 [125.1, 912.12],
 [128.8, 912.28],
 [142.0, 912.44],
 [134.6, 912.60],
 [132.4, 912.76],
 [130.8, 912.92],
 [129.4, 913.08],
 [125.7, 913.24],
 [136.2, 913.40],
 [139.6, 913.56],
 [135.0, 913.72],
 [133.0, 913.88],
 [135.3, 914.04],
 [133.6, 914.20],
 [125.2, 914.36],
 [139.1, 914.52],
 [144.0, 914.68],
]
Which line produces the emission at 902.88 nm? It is [N II]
